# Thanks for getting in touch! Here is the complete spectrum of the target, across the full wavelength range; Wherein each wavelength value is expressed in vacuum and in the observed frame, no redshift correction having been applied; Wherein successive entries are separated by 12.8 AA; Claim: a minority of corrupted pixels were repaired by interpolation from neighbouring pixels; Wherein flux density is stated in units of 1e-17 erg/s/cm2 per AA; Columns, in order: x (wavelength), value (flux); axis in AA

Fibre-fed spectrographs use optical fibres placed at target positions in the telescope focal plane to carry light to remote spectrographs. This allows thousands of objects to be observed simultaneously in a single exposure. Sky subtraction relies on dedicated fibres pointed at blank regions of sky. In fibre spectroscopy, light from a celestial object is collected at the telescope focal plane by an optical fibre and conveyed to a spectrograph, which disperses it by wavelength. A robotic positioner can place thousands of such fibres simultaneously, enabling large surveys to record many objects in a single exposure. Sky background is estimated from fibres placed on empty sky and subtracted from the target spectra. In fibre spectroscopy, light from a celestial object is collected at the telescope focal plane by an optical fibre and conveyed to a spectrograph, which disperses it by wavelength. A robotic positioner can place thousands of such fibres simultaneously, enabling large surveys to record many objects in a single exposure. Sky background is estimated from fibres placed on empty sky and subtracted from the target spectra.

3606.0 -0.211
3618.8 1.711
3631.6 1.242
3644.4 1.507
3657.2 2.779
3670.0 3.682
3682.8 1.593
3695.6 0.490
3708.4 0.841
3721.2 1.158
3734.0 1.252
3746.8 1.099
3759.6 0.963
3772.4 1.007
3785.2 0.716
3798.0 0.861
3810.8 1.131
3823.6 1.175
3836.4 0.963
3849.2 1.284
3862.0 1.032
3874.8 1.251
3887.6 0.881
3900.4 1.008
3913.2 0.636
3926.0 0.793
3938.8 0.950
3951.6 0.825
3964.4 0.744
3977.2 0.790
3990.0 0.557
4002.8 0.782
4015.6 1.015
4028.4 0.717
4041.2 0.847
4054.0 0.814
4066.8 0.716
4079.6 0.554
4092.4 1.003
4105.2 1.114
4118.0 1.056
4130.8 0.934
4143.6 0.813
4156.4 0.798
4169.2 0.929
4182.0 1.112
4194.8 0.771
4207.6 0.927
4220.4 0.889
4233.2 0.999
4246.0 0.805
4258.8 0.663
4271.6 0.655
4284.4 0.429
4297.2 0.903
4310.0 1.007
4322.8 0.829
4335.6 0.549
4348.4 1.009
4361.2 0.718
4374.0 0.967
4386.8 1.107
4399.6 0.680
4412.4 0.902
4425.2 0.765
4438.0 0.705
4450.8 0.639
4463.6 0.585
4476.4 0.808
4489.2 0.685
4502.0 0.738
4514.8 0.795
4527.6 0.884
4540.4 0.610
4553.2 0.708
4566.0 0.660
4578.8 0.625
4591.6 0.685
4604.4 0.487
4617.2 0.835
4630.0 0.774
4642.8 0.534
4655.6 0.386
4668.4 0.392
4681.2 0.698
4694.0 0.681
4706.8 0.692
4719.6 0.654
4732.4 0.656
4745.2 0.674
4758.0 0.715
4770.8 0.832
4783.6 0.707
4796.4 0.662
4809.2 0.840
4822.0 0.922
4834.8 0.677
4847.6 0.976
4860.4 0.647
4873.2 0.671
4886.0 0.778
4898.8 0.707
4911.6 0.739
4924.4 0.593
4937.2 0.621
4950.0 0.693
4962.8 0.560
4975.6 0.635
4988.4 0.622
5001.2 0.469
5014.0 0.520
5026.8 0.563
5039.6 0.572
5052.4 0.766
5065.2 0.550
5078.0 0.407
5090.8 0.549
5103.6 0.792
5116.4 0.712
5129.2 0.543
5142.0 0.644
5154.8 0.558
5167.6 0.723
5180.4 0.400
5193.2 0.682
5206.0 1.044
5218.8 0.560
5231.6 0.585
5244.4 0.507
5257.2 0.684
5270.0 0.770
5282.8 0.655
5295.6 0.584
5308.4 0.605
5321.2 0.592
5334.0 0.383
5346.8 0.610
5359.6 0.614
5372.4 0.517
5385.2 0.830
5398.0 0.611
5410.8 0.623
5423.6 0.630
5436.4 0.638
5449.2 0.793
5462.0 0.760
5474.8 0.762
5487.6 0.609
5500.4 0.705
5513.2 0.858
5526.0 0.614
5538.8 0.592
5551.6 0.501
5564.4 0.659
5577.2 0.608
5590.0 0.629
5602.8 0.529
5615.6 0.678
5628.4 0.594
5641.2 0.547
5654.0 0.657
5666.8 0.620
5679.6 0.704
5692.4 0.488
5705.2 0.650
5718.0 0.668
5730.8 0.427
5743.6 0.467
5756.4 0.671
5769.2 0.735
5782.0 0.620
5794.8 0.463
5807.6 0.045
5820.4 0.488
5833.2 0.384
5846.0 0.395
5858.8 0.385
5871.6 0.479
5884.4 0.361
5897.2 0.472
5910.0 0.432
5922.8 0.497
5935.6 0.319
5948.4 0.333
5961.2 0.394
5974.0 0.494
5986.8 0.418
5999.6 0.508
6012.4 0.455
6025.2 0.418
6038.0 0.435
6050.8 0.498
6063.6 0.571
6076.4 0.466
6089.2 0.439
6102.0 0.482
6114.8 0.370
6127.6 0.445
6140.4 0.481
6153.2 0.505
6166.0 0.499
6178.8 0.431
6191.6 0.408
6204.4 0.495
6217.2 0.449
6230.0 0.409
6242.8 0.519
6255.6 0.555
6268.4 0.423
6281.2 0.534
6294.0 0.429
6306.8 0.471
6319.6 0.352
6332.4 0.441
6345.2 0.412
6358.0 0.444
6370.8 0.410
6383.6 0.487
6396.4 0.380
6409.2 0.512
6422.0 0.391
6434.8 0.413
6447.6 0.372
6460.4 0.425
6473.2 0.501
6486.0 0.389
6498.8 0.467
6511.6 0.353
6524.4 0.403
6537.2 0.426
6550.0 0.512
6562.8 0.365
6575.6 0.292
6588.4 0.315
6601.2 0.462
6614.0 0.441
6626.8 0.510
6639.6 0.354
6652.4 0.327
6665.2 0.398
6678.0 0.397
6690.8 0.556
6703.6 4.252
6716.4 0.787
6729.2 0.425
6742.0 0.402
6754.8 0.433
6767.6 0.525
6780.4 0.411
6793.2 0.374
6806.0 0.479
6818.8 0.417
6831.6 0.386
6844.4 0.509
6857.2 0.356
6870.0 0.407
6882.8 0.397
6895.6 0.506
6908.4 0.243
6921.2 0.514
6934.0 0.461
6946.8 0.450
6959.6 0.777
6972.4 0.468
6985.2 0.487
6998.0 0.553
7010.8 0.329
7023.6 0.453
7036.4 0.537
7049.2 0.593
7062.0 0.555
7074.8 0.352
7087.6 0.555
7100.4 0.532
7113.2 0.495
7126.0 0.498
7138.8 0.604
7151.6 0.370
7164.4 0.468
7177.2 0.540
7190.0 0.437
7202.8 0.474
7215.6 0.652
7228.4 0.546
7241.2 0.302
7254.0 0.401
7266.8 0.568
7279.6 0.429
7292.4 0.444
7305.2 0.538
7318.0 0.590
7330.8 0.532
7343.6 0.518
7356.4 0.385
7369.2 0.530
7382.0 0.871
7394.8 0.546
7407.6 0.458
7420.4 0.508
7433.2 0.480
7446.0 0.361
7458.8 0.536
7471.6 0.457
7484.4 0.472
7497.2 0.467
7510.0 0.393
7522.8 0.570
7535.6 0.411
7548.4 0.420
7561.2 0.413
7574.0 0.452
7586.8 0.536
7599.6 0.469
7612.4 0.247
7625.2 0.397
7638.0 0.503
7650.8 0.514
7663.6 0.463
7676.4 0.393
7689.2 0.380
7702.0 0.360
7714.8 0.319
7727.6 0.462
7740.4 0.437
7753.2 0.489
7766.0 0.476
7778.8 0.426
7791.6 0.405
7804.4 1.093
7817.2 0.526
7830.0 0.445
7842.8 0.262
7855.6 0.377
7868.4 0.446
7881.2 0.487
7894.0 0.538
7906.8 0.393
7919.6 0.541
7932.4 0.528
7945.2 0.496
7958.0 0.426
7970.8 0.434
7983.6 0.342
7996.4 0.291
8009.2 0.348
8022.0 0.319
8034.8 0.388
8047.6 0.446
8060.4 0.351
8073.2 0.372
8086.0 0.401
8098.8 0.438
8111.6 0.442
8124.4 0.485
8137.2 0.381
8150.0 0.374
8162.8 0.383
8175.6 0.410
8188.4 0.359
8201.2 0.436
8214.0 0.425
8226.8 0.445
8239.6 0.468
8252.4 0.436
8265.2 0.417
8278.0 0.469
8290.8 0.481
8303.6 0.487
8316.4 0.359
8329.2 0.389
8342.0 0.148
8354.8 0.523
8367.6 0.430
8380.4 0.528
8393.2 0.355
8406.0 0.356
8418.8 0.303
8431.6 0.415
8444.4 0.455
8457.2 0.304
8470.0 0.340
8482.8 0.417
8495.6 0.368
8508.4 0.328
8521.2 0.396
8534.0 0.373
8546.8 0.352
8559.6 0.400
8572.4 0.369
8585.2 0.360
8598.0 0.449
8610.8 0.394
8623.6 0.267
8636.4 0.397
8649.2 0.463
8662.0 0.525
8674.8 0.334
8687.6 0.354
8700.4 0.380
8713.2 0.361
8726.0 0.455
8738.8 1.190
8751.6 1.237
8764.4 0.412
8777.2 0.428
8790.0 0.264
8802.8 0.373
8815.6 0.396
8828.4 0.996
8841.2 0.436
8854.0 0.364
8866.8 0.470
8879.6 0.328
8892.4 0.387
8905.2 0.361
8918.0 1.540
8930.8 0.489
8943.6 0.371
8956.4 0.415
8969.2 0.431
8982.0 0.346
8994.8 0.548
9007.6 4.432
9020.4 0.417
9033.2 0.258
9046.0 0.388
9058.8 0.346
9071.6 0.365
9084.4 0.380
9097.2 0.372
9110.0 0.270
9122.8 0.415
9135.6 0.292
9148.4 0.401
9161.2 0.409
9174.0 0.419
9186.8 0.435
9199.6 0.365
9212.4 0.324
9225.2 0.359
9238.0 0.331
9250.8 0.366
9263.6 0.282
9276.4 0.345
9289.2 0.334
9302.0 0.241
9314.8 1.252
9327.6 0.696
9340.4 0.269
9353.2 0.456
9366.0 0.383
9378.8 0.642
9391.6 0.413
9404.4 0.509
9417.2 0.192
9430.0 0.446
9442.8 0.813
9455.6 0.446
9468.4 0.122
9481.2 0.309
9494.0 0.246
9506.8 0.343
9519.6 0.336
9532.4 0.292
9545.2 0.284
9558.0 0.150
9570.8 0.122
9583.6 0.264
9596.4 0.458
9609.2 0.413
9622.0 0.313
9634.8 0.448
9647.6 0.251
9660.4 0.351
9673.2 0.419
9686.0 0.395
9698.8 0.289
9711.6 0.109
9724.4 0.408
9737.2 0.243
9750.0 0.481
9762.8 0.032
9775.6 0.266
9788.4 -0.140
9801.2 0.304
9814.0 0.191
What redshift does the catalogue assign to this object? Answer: 0.798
